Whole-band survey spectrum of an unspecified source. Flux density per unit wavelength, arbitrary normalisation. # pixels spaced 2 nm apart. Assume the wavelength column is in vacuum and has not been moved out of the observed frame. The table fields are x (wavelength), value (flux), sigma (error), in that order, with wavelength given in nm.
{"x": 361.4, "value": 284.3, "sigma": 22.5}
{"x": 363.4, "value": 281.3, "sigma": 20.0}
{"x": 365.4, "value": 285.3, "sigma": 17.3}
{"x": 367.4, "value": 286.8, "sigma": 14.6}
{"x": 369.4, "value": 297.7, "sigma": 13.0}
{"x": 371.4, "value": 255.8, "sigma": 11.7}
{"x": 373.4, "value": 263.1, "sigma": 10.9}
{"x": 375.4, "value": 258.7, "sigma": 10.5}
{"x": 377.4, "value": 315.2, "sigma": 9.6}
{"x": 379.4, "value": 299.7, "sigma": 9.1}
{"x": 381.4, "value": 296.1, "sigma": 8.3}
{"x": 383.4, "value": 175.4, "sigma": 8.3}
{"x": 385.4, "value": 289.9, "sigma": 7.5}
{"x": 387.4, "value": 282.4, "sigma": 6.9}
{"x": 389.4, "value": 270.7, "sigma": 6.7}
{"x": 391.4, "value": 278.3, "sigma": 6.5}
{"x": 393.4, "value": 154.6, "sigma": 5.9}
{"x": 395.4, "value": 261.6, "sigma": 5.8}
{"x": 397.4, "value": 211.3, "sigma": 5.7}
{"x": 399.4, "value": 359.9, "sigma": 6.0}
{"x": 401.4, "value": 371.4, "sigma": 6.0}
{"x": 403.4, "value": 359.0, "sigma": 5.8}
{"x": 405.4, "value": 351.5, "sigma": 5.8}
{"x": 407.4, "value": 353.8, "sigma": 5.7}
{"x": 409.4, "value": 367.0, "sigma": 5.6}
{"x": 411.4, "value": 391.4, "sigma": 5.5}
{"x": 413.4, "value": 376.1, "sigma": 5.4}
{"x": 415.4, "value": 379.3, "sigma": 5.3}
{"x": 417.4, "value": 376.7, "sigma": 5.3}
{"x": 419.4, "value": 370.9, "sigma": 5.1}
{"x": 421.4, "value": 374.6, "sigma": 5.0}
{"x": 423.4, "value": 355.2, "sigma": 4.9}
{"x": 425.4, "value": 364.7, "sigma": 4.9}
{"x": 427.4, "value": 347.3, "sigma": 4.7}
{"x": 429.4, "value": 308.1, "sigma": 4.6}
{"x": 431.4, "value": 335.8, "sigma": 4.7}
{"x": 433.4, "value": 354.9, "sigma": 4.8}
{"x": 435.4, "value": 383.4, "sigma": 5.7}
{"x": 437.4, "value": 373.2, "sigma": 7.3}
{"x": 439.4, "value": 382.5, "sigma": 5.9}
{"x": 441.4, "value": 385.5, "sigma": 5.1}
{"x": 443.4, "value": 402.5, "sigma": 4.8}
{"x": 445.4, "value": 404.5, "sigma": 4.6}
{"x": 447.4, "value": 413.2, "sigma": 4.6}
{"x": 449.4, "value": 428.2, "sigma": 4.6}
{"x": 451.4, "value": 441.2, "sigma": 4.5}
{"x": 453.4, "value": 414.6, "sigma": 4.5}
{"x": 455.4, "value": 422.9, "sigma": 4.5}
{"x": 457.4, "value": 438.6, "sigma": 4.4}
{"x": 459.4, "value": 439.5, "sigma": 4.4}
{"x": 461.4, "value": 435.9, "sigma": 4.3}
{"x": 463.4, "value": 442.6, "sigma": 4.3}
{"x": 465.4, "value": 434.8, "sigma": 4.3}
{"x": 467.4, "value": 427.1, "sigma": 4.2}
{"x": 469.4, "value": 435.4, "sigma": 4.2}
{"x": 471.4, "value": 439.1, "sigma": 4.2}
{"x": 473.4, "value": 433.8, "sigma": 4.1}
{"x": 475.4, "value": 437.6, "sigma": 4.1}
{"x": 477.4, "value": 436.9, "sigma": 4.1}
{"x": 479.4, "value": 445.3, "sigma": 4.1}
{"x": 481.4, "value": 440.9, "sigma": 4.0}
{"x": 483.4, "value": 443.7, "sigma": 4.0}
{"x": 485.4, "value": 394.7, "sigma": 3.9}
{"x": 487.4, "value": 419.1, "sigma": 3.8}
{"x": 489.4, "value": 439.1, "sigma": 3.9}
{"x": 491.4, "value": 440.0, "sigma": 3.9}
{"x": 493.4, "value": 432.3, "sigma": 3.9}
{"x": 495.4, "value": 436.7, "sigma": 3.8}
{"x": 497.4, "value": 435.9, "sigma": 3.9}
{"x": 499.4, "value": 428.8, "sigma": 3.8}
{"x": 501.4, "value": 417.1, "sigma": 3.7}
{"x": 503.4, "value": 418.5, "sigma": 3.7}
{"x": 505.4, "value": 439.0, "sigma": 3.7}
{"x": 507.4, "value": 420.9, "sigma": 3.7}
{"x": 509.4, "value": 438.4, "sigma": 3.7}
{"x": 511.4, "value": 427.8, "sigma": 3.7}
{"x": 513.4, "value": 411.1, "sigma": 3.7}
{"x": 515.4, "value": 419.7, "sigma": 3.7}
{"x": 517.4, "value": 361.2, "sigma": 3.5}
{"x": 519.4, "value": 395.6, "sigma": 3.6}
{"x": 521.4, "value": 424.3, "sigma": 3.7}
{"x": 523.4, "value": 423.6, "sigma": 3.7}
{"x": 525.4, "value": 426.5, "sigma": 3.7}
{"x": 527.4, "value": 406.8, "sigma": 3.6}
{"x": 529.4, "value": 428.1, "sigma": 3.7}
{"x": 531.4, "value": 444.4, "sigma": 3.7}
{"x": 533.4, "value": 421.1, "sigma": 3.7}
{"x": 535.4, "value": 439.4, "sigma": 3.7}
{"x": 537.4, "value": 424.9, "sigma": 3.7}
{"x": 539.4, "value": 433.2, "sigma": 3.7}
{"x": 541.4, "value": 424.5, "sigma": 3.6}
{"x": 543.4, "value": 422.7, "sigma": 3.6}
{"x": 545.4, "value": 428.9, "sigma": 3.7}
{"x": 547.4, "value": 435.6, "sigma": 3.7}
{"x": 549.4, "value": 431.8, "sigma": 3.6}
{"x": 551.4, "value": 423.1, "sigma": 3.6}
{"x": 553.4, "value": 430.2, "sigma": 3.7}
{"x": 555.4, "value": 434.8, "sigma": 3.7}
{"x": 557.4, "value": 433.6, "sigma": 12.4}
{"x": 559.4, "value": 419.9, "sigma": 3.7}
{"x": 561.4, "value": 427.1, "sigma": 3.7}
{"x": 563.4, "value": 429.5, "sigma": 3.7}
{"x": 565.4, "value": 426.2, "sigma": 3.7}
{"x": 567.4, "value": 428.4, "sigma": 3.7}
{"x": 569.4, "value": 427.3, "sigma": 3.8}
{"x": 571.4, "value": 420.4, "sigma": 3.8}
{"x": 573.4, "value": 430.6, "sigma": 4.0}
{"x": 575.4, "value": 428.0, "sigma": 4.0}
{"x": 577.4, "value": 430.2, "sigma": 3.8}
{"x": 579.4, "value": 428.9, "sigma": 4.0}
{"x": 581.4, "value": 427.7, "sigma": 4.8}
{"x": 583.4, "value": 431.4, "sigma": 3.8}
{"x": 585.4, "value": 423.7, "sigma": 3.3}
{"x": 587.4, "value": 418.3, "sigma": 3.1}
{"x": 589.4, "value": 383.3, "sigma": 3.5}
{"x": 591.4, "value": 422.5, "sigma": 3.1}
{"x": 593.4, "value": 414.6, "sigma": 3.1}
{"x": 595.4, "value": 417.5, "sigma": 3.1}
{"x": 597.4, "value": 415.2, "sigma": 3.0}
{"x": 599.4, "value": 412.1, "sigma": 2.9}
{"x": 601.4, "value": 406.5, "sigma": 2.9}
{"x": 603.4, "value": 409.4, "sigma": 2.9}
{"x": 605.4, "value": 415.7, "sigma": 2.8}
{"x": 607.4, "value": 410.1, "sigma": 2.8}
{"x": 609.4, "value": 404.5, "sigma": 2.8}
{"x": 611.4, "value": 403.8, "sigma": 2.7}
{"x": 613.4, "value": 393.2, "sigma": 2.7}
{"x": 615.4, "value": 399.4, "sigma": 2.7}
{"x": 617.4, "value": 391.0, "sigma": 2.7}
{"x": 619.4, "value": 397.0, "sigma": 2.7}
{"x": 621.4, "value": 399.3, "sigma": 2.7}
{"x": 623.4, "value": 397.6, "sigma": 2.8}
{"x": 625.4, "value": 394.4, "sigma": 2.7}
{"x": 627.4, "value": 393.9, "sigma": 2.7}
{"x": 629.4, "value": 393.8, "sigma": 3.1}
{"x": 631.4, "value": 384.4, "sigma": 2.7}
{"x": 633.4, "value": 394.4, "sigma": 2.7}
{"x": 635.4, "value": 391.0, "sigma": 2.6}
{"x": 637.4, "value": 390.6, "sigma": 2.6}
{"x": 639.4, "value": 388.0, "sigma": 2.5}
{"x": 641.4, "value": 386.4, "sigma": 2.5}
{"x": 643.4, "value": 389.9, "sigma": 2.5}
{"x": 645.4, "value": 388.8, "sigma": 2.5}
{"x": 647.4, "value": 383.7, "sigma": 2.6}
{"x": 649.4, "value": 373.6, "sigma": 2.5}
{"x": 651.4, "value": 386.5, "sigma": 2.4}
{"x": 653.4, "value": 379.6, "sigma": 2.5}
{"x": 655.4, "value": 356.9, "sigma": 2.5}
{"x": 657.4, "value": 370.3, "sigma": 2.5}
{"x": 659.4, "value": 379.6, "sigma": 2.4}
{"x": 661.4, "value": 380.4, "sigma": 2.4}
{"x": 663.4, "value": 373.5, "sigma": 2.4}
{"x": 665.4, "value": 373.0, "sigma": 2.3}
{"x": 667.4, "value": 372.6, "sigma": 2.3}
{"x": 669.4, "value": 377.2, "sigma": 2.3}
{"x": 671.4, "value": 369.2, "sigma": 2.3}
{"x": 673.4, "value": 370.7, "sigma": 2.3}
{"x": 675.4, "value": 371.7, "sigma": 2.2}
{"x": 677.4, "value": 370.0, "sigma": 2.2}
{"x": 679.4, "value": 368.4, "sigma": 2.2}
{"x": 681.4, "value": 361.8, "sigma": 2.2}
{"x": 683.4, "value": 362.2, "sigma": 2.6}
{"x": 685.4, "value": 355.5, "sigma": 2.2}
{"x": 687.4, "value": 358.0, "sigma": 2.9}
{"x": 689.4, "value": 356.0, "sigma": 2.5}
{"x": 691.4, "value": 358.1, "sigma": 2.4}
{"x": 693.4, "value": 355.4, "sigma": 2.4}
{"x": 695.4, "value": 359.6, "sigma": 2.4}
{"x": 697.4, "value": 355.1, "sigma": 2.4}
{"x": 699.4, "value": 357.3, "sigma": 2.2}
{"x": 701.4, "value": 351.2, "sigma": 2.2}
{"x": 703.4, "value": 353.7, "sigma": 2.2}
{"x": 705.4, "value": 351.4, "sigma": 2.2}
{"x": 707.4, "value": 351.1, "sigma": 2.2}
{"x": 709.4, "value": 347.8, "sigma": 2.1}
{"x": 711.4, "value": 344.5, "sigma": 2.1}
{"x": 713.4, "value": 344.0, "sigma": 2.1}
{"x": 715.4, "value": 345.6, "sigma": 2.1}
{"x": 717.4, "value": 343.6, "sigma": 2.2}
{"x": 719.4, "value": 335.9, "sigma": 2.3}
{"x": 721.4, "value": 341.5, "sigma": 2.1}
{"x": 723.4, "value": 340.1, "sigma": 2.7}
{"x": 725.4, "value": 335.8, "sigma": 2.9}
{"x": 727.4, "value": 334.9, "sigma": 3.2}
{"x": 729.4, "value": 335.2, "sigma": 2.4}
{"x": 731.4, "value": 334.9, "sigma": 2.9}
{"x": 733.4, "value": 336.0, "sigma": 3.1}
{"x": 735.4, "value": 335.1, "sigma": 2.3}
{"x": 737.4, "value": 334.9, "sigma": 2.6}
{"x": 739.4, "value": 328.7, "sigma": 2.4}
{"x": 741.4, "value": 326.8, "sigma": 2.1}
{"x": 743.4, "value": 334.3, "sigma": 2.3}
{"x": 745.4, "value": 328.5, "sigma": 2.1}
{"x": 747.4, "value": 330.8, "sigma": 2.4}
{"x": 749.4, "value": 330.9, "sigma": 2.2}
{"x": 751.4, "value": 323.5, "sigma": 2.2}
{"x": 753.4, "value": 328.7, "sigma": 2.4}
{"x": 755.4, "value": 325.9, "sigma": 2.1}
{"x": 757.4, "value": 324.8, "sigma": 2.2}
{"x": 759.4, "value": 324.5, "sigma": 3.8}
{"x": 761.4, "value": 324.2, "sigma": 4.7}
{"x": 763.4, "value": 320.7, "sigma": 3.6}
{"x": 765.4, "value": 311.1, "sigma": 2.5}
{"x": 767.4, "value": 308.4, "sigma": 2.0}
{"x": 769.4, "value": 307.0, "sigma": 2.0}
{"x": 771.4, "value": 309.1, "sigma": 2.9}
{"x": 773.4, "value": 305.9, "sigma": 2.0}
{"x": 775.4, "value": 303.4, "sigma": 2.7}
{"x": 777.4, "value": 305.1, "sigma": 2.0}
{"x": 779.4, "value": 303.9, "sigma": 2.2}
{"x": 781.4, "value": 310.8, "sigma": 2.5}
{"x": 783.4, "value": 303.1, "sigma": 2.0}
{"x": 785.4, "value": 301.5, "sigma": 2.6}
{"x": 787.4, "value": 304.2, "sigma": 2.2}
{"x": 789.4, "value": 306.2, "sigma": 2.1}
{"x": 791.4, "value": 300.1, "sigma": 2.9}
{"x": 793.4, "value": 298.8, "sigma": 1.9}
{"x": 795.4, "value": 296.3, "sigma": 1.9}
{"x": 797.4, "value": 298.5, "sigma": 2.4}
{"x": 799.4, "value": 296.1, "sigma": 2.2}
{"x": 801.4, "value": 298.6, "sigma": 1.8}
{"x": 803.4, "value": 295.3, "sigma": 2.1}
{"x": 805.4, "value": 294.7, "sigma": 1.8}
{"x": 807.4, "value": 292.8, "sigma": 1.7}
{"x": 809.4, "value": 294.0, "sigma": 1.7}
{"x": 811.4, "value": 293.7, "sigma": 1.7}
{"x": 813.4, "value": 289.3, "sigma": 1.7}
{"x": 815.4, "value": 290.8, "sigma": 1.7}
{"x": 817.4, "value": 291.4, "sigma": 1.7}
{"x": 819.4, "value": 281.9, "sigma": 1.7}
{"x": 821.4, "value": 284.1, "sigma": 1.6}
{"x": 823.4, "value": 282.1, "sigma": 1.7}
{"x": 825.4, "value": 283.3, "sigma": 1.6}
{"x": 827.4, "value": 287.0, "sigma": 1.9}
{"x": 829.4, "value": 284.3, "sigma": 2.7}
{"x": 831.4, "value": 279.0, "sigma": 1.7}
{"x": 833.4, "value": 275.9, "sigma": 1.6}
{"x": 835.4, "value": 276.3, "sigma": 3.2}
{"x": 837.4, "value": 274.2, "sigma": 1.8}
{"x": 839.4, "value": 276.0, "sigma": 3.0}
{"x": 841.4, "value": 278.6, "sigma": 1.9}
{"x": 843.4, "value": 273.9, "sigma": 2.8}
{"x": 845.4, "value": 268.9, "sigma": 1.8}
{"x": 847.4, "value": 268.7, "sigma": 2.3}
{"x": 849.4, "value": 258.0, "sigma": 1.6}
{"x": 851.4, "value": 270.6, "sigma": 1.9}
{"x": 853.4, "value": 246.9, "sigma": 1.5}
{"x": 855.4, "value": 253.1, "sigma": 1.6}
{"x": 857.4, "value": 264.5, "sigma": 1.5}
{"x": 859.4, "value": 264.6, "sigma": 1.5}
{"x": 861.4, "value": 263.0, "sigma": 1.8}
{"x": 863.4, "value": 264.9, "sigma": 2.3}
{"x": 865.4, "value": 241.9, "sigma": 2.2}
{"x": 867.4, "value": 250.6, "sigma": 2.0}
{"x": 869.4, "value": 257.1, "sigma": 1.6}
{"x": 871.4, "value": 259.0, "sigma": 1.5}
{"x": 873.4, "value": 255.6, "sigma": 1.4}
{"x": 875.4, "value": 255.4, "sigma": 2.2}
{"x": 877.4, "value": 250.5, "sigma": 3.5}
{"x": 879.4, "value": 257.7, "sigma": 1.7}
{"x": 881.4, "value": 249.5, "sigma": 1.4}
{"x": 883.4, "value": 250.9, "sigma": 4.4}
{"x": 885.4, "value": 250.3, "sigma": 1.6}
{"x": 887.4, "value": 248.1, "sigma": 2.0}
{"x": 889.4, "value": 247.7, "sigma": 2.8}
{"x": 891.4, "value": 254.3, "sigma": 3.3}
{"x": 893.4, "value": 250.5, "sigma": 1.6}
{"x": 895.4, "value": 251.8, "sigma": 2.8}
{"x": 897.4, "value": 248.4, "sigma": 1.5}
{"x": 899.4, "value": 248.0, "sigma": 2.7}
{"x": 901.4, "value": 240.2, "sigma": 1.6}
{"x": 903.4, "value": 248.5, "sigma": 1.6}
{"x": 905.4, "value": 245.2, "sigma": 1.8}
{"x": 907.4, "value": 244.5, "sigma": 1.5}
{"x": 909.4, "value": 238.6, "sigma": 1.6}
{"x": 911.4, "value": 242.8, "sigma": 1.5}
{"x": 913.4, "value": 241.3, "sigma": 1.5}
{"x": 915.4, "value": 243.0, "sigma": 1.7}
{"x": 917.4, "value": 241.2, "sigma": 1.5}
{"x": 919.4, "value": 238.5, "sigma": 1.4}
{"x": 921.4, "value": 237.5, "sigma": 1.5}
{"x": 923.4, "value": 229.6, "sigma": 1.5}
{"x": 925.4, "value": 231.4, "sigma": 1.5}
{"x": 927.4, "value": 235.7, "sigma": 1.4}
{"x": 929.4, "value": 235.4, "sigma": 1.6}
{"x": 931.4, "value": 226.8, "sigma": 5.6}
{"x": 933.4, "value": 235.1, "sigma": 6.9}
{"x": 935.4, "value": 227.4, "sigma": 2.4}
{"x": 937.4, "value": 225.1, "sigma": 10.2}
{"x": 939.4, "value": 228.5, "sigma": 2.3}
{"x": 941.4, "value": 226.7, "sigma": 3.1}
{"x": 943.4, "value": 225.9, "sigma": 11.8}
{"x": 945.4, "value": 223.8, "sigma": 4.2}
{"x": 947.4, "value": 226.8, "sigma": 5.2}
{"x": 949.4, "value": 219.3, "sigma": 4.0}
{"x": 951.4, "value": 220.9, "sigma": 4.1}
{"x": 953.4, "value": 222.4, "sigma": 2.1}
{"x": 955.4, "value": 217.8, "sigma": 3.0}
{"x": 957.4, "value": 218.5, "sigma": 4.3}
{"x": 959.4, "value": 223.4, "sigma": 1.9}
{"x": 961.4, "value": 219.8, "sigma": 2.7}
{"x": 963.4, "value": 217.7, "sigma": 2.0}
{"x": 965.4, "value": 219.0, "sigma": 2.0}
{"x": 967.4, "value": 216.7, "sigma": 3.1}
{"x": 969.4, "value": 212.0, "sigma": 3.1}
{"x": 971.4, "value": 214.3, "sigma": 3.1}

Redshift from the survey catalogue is 0.00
